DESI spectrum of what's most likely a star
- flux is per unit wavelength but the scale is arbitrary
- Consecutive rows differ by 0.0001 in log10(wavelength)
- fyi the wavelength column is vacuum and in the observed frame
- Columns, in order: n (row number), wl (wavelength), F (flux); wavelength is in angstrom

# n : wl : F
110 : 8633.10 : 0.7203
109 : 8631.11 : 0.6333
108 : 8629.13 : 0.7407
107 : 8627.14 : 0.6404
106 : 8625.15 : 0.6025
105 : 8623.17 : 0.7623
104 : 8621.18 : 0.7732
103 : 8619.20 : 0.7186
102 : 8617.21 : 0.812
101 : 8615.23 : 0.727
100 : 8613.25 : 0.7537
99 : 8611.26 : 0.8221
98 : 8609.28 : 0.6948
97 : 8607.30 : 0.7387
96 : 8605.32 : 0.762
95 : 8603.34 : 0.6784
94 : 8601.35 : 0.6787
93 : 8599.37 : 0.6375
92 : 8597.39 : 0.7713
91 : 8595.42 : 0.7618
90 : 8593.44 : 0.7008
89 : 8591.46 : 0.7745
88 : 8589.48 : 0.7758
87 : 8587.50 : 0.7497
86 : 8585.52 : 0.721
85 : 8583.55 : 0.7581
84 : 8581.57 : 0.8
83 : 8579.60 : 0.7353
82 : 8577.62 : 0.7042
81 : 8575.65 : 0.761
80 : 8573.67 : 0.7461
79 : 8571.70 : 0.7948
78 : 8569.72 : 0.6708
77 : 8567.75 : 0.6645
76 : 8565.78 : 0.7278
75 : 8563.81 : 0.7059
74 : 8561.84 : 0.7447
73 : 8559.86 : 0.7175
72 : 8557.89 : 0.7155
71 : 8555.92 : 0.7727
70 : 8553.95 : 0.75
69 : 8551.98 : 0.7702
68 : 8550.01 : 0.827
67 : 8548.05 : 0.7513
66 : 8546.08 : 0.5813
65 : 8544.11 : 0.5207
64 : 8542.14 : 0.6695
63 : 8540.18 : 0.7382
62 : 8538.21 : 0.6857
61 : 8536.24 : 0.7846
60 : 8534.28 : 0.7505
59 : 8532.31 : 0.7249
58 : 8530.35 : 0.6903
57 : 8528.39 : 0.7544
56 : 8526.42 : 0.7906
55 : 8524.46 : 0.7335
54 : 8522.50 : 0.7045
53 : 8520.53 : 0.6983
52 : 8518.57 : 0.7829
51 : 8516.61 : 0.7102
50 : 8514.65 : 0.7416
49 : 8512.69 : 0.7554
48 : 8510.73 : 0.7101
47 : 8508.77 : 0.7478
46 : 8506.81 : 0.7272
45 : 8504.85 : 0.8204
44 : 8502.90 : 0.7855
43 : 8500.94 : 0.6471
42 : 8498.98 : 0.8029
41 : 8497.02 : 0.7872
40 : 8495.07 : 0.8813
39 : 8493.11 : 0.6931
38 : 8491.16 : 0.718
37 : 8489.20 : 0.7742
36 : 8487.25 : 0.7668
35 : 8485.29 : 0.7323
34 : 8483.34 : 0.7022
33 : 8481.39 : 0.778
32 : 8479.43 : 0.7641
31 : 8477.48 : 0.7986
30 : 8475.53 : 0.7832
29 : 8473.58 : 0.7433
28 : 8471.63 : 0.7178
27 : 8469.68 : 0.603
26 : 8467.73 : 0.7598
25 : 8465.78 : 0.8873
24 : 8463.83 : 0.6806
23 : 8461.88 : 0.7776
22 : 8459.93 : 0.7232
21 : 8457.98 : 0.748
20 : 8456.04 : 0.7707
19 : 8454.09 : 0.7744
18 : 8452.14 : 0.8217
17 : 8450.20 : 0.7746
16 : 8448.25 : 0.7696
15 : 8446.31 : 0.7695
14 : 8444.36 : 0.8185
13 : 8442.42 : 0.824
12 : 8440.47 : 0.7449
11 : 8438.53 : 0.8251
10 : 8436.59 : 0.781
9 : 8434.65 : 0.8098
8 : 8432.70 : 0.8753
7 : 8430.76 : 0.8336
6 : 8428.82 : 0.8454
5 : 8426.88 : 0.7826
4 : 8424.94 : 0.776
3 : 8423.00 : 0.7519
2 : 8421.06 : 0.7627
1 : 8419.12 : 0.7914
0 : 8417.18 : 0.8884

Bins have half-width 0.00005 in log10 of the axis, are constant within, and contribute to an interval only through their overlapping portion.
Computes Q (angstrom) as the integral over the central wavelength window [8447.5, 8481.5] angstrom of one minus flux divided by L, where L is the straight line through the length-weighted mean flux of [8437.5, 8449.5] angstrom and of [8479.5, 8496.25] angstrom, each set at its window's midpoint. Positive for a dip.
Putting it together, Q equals 0.7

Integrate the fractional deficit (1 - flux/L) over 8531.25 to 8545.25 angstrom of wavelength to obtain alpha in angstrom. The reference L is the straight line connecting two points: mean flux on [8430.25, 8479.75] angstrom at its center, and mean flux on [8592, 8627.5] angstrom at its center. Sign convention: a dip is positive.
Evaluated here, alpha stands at 1.0 angstrom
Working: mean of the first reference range 0.776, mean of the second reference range 0.726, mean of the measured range 0.695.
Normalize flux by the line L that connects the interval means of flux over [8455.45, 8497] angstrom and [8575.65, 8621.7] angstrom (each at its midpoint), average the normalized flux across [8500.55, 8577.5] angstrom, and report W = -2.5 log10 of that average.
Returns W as 0.028 mag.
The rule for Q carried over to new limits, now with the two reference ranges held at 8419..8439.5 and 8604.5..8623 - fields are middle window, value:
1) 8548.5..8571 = 1.04 angstrom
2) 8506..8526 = 1.24 angstrom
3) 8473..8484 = 0.38 angstrom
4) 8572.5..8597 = 0.44 angstrom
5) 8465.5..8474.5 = 0.71 angstrom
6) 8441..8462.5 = 0.52 angstrom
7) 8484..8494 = 0.66 angstrom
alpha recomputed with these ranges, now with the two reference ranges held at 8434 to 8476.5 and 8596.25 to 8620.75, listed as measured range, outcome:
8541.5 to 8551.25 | 1.0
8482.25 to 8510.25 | 0.1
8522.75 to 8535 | 0.2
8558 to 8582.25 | 0.4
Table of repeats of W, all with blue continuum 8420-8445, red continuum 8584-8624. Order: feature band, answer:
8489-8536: 0.037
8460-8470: 0.059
